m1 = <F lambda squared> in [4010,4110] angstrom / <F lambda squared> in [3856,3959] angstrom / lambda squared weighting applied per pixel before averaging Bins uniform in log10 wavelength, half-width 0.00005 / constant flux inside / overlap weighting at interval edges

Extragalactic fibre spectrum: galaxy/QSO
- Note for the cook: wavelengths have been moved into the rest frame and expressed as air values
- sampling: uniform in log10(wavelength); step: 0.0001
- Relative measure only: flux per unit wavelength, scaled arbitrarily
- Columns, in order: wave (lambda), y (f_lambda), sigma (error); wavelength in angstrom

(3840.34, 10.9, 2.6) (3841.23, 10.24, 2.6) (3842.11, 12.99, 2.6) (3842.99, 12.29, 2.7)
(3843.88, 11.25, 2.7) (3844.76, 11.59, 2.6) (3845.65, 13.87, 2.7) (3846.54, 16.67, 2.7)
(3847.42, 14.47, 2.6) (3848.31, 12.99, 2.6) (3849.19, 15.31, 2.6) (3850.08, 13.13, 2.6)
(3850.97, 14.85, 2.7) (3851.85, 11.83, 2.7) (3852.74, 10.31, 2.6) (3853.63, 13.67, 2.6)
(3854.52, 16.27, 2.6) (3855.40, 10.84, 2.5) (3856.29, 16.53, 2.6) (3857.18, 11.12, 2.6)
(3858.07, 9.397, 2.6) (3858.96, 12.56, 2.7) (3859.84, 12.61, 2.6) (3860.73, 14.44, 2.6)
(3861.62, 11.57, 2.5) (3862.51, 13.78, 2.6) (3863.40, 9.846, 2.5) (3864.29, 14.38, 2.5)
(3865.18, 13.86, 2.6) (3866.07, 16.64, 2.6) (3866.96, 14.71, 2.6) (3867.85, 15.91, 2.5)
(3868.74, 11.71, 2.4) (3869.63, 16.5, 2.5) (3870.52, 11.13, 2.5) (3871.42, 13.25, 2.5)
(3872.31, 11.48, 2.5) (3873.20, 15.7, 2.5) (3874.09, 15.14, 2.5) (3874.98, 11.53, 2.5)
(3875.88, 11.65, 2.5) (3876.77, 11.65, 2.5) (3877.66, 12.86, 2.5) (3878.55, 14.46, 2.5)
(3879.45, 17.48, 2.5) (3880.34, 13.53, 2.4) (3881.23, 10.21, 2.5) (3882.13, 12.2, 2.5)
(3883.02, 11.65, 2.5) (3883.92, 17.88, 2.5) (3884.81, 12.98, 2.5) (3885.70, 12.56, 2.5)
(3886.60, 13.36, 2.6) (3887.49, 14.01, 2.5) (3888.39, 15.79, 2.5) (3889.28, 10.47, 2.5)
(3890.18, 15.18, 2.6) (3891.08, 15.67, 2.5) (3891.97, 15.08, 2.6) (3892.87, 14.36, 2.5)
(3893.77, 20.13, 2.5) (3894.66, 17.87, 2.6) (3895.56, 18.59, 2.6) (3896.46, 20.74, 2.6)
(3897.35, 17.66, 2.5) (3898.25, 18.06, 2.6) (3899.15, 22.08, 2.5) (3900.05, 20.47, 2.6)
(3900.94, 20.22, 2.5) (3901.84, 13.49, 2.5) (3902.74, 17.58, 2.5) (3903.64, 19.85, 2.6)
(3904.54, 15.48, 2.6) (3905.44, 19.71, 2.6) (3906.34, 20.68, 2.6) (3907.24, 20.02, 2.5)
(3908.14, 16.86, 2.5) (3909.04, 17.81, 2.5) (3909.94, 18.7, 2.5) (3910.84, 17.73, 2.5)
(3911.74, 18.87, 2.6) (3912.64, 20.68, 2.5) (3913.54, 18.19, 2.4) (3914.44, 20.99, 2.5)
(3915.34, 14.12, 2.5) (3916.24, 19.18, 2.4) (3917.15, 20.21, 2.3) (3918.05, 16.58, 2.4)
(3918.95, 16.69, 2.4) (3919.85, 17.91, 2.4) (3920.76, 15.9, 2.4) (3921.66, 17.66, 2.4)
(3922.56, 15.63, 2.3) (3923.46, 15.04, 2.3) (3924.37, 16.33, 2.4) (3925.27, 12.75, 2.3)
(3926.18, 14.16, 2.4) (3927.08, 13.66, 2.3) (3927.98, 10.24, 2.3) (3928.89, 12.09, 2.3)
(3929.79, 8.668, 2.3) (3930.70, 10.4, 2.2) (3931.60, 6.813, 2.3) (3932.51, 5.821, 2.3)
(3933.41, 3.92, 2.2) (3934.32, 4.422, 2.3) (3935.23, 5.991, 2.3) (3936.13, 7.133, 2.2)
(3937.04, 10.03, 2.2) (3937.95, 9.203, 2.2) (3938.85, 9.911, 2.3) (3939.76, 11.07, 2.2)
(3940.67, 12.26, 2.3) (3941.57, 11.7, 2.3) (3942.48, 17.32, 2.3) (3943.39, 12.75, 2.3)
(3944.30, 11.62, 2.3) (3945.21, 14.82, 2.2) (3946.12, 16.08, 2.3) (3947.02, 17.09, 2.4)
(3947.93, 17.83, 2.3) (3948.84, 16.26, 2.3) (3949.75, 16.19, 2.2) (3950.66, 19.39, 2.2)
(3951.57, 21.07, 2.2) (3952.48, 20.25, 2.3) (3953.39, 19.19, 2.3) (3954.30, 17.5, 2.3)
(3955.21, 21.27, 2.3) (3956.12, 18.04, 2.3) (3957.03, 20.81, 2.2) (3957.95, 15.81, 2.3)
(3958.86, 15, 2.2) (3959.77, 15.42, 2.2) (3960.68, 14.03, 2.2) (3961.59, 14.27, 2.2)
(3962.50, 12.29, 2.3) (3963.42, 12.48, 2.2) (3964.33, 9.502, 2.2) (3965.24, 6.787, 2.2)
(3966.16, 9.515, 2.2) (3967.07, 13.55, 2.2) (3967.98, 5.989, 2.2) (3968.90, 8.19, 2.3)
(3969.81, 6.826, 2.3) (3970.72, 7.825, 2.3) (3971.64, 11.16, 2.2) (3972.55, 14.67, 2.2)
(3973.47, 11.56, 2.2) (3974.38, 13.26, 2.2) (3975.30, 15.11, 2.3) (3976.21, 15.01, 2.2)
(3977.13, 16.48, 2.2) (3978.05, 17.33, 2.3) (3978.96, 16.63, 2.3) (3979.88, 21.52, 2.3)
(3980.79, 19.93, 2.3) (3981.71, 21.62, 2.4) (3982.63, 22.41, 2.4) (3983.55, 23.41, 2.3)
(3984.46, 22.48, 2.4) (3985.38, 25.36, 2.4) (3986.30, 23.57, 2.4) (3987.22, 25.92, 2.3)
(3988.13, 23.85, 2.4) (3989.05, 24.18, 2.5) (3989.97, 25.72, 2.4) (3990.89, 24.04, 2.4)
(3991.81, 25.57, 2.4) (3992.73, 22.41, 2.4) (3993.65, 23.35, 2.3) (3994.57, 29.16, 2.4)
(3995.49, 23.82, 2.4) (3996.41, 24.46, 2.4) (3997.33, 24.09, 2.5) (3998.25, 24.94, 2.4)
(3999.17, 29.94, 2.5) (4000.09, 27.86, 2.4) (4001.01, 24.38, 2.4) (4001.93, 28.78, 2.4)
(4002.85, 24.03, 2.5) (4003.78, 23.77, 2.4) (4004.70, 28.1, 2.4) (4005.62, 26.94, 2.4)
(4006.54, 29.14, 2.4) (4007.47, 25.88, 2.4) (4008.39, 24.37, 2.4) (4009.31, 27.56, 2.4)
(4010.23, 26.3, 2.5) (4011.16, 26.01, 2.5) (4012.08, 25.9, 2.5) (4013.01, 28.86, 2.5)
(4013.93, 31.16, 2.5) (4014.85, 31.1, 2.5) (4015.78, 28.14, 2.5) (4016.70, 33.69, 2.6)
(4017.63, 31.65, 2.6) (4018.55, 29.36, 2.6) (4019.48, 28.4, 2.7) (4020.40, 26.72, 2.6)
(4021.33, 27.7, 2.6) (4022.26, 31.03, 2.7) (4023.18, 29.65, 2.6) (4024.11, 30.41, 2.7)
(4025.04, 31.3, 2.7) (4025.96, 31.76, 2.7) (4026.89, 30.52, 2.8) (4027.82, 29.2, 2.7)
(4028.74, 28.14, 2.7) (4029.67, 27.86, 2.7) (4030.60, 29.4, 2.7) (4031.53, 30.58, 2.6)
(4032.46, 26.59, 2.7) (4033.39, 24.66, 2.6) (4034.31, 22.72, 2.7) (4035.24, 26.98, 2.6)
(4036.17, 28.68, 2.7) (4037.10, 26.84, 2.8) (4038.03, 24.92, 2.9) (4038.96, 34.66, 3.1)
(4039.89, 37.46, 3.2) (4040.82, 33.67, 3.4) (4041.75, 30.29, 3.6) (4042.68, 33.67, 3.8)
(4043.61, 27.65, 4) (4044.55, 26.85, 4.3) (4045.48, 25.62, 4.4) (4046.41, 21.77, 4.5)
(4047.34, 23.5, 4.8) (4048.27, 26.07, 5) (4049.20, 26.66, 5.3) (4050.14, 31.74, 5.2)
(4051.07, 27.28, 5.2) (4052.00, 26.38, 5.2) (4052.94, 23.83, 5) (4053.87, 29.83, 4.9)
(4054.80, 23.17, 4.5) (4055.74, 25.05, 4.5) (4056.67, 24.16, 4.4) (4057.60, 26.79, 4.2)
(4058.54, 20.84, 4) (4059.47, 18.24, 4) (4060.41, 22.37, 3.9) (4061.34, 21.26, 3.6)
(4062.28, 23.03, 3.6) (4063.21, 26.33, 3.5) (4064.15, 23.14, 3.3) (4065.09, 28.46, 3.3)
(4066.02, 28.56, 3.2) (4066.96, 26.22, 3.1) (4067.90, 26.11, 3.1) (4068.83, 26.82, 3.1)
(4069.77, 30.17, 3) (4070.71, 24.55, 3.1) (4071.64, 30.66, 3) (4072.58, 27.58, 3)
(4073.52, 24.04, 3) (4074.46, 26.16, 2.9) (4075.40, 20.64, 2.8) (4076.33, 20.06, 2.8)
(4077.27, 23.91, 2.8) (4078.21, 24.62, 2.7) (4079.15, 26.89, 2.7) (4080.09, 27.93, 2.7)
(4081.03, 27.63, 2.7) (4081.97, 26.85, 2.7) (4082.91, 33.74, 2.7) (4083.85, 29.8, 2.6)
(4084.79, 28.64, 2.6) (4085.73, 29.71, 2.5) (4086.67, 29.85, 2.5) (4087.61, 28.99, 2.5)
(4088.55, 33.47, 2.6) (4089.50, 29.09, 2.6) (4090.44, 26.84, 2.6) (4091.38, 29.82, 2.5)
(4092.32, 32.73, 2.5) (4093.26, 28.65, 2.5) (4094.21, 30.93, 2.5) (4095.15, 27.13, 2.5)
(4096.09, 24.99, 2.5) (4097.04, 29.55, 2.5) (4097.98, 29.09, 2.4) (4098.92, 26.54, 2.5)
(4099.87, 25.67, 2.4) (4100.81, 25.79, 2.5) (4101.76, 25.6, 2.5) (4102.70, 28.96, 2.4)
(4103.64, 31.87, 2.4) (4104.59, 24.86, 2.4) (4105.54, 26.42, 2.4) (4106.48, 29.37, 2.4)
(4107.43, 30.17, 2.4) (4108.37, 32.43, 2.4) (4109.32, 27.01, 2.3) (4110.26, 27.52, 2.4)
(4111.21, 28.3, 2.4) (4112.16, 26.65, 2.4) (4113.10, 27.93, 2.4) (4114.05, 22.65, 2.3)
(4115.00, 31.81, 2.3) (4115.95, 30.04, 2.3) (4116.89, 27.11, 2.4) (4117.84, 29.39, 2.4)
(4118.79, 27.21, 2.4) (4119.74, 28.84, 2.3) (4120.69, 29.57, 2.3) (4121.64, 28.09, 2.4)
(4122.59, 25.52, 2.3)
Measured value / 2.01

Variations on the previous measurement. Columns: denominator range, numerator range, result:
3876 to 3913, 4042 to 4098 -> 1.78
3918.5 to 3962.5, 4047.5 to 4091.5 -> 2.03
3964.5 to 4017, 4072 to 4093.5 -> 1.33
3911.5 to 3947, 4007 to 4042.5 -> 2.30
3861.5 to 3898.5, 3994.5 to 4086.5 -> 2.05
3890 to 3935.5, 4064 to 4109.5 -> 1.91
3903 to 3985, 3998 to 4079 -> 1.91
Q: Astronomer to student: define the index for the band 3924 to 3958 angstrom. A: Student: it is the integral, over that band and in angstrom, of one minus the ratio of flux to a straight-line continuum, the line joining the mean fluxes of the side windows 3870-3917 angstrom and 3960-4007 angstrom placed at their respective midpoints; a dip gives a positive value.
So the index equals 8.7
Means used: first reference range 16.1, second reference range 19.6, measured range 13.4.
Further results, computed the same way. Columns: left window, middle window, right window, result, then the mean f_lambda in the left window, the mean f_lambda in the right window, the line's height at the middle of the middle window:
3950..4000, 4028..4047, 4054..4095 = -3.92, 18.4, 26.7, 23.6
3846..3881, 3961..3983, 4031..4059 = 8.44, 13.5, 27.3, 21.7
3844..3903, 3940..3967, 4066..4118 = 5.49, 14.4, 27.8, 19.3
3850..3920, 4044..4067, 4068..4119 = 0.45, 15.4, 27.9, 25.6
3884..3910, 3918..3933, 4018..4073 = 4.57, 17.1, 27.4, 19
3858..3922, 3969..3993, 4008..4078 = 3.96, 15.7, 27.2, 22.6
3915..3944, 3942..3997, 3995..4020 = 6.89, 12.3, 27.4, 20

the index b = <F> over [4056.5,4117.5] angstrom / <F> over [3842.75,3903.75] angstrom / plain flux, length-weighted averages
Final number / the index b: 1.89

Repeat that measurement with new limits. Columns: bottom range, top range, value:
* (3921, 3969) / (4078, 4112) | 2.17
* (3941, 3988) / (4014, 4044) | 1.85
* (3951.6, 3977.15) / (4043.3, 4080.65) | 1.85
